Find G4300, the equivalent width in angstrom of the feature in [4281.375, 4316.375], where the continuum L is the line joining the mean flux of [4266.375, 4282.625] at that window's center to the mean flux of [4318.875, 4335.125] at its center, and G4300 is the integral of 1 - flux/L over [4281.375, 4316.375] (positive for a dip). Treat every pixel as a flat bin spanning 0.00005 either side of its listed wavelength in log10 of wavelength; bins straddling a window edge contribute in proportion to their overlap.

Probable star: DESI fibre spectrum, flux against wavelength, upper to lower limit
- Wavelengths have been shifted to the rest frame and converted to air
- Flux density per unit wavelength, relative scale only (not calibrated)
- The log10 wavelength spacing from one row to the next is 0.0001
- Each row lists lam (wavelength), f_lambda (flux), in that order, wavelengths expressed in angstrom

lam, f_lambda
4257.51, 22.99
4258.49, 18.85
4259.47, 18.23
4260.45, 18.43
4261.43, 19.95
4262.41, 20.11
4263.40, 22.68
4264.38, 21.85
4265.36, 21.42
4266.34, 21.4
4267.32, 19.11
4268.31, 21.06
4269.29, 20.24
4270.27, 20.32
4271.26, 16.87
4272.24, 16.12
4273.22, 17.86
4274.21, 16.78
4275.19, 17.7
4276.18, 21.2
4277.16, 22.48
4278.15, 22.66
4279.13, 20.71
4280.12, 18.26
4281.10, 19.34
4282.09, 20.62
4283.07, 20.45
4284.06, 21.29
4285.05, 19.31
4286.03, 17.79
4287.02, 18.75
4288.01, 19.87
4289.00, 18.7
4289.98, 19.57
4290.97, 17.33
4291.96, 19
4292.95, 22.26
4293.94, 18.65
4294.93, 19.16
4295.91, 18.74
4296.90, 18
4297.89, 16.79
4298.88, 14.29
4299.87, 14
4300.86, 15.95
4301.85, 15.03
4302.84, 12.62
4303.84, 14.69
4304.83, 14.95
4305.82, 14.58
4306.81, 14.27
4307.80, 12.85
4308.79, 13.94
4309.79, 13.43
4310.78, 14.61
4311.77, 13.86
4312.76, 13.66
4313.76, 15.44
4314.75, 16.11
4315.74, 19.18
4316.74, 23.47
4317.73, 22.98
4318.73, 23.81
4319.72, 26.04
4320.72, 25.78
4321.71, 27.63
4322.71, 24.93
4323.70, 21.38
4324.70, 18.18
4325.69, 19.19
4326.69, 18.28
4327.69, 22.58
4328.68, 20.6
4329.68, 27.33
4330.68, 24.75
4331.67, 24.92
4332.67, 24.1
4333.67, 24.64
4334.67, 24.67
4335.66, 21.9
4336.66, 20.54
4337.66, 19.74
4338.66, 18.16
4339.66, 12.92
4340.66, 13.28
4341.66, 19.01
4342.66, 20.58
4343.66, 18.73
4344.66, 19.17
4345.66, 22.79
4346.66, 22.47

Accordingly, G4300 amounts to 7.16 angstrom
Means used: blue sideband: 19.5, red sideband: 23.4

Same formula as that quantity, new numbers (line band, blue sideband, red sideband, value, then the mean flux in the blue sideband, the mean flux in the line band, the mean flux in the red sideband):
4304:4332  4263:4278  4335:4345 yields -0.9 angstrom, 19.9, 19.5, 18.5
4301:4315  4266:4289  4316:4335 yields 4.9 angstrom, 19.5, 14.3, 23.4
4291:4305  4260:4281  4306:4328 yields 1.9 angstrom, 19.9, 16.8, 19.1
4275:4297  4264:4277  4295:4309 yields -3.0 angstrom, 19.4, 19.7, 15.2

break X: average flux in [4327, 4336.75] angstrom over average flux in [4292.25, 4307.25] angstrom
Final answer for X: 1.4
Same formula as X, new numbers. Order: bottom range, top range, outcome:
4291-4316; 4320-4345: 1.35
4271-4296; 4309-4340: 1.08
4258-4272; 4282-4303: 0.91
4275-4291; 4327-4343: 1.07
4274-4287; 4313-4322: 1.10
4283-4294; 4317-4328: 1.18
